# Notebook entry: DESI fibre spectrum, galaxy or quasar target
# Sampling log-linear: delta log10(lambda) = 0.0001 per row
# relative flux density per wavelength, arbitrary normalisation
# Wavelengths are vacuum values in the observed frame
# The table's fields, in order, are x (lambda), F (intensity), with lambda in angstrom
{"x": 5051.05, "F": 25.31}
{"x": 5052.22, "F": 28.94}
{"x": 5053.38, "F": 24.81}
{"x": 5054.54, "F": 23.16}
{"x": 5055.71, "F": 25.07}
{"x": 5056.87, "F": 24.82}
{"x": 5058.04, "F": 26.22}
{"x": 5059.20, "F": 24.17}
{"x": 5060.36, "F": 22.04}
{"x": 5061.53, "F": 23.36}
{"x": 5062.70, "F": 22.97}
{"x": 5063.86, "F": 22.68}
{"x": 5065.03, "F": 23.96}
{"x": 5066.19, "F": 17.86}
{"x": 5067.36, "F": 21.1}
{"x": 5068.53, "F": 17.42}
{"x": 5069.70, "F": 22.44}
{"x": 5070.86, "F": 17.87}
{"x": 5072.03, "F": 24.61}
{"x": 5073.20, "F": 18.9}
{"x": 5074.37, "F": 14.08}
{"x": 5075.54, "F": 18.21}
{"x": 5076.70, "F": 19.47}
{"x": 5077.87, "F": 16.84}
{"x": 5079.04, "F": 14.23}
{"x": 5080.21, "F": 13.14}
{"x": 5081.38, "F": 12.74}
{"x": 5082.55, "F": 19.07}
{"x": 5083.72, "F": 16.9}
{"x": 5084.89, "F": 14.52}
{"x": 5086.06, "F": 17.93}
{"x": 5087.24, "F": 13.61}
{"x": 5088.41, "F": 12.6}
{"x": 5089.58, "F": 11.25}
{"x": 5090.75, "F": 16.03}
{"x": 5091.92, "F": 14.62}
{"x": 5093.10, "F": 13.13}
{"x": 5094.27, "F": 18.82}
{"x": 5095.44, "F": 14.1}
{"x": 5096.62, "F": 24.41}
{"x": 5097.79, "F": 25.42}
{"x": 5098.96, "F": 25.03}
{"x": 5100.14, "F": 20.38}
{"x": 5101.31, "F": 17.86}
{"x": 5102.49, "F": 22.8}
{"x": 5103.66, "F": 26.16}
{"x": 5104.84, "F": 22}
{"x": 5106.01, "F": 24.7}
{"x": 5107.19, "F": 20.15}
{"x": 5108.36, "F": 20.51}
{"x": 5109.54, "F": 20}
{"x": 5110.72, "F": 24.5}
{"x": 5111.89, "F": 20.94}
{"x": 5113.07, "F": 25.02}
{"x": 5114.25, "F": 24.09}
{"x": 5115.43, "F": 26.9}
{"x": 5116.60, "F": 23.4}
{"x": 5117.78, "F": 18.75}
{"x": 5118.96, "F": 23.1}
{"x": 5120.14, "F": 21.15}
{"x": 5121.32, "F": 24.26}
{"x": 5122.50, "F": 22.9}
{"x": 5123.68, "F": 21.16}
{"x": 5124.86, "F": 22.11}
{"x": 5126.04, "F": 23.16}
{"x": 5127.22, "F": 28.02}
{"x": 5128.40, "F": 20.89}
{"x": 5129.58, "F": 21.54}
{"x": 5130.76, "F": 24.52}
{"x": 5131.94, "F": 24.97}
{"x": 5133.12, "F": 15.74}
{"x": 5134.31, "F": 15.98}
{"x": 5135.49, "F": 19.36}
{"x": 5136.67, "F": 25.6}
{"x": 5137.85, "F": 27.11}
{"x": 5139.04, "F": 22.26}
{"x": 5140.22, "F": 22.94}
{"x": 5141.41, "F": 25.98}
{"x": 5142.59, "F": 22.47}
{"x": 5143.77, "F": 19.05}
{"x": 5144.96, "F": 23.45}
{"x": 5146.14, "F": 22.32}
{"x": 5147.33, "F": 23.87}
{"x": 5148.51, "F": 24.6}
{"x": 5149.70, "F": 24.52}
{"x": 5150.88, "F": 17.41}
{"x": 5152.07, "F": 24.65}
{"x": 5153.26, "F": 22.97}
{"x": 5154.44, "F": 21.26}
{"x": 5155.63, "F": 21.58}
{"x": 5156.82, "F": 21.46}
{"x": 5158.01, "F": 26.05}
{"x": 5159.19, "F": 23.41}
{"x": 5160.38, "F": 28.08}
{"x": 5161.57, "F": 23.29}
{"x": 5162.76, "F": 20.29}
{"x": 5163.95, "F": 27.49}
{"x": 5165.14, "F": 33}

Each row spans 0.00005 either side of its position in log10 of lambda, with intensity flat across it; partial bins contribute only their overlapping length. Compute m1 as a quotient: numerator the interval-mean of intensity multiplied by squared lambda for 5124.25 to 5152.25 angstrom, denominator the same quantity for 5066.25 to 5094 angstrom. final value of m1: 1.39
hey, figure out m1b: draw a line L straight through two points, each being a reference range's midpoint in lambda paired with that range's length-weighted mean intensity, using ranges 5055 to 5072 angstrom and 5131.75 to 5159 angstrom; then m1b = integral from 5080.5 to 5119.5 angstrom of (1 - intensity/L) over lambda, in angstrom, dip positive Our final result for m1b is 4.7 angstrom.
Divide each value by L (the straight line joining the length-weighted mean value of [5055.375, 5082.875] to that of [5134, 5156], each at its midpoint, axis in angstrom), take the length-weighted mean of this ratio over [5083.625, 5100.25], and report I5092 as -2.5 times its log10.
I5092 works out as 0.21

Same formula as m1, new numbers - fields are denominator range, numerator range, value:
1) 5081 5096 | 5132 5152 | 1.50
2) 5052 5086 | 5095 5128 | 1.14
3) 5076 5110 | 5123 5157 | 1.25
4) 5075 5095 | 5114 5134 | 1.49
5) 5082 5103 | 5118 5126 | 1.28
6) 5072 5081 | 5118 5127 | 1.36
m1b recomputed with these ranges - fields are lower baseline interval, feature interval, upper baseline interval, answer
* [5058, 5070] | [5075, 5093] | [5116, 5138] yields 5.5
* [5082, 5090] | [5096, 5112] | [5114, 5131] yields -3.0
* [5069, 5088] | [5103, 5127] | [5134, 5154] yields -3.1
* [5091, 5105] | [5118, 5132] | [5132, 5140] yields -1.3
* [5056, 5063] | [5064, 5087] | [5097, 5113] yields 5.4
